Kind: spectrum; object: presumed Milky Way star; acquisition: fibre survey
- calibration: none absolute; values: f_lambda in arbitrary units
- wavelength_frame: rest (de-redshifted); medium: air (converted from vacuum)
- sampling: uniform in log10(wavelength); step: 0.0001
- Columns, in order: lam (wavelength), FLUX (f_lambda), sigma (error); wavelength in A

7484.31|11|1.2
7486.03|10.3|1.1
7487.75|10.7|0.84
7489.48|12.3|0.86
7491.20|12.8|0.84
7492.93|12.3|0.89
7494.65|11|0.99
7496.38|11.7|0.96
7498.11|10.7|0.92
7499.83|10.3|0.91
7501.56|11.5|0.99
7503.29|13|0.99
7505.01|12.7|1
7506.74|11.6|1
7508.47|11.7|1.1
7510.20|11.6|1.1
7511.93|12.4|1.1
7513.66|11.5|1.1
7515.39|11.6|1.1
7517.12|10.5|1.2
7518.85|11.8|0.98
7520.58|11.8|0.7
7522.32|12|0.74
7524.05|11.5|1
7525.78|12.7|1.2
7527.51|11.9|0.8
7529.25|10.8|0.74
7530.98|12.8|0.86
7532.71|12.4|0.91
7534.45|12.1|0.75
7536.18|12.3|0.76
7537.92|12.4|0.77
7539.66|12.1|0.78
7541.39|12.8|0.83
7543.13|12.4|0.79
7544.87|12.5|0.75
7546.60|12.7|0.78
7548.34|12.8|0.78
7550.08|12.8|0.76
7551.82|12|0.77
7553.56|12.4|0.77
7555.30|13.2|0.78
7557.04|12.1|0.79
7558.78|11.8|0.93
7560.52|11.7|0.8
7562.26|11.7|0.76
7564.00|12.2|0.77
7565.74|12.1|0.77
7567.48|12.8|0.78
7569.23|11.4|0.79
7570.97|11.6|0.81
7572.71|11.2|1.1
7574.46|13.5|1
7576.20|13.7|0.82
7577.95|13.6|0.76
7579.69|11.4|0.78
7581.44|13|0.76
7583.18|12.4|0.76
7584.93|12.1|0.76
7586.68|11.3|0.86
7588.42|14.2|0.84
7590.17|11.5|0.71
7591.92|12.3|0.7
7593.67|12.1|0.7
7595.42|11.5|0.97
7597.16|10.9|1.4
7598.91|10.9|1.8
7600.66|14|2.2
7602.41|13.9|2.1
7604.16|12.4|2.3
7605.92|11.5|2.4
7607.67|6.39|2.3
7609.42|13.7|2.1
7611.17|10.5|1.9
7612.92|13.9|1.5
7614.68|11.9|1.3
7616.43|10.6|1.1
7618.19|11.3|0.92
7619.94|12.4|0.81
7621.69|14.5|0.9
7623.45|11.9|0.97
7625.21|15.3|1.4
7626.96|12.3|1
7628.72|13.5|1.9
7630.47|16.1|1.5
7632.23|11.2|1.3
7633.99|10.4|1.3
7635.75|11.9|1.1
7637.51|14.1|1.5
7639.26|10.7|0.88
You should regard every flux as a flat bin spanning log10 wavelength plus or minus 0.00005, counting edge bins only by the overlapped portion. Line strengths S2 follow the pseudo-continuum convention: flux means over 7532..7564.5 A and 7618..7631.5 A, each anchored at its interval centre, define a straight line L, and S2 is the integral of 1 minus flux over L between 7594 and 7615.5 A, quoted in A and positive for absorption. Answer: 2.3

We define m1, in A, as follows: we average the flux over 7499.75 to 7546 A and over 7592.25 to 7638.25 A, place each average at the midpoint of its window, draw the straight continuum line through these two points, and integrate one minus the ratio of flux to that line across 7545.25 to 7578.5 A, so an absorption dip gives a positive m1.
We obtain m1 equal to -0.7 A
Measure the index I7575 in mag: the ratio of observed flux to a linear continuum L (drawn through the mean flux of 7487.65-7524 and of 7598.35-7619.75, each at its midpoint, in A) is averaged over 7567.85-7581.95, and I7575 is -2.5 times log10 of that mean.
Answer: -0.06 mag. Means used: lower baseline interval 11.7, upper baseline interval 11.8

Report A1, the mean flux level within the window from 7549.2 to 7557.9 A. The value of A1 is 12.5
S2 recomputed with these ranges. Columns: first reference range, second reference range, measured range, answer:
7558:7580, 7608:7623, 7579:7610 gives 0.55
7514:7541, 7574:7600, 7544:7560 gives -0.51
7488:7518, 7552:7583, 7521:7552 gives -0.67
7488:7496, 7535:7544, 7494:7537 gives 1.46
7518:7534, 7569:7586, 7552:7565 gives 0.11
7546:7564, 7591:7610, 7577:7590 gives -0.61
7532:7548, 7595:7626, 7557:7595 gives -0.02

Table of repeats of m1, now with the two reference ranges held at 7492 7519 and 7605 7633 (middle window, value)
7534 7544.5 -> -0.5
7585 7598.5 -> 0.2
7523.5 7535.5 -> -0.3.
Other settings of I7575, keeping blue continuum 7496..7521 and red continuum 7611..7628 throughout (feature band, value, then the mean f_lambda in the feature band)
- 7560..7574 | 0.02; 11.9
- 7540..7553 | -0.05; 12.5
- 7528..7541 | -0.03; 12.1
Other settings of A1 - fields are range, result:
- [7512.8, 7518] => 11.2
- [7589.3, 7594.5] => 12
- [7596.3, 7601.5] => 11.9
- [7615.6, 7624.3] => 12.1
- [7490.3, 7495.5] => 12.1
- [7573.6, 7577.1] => 13.6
